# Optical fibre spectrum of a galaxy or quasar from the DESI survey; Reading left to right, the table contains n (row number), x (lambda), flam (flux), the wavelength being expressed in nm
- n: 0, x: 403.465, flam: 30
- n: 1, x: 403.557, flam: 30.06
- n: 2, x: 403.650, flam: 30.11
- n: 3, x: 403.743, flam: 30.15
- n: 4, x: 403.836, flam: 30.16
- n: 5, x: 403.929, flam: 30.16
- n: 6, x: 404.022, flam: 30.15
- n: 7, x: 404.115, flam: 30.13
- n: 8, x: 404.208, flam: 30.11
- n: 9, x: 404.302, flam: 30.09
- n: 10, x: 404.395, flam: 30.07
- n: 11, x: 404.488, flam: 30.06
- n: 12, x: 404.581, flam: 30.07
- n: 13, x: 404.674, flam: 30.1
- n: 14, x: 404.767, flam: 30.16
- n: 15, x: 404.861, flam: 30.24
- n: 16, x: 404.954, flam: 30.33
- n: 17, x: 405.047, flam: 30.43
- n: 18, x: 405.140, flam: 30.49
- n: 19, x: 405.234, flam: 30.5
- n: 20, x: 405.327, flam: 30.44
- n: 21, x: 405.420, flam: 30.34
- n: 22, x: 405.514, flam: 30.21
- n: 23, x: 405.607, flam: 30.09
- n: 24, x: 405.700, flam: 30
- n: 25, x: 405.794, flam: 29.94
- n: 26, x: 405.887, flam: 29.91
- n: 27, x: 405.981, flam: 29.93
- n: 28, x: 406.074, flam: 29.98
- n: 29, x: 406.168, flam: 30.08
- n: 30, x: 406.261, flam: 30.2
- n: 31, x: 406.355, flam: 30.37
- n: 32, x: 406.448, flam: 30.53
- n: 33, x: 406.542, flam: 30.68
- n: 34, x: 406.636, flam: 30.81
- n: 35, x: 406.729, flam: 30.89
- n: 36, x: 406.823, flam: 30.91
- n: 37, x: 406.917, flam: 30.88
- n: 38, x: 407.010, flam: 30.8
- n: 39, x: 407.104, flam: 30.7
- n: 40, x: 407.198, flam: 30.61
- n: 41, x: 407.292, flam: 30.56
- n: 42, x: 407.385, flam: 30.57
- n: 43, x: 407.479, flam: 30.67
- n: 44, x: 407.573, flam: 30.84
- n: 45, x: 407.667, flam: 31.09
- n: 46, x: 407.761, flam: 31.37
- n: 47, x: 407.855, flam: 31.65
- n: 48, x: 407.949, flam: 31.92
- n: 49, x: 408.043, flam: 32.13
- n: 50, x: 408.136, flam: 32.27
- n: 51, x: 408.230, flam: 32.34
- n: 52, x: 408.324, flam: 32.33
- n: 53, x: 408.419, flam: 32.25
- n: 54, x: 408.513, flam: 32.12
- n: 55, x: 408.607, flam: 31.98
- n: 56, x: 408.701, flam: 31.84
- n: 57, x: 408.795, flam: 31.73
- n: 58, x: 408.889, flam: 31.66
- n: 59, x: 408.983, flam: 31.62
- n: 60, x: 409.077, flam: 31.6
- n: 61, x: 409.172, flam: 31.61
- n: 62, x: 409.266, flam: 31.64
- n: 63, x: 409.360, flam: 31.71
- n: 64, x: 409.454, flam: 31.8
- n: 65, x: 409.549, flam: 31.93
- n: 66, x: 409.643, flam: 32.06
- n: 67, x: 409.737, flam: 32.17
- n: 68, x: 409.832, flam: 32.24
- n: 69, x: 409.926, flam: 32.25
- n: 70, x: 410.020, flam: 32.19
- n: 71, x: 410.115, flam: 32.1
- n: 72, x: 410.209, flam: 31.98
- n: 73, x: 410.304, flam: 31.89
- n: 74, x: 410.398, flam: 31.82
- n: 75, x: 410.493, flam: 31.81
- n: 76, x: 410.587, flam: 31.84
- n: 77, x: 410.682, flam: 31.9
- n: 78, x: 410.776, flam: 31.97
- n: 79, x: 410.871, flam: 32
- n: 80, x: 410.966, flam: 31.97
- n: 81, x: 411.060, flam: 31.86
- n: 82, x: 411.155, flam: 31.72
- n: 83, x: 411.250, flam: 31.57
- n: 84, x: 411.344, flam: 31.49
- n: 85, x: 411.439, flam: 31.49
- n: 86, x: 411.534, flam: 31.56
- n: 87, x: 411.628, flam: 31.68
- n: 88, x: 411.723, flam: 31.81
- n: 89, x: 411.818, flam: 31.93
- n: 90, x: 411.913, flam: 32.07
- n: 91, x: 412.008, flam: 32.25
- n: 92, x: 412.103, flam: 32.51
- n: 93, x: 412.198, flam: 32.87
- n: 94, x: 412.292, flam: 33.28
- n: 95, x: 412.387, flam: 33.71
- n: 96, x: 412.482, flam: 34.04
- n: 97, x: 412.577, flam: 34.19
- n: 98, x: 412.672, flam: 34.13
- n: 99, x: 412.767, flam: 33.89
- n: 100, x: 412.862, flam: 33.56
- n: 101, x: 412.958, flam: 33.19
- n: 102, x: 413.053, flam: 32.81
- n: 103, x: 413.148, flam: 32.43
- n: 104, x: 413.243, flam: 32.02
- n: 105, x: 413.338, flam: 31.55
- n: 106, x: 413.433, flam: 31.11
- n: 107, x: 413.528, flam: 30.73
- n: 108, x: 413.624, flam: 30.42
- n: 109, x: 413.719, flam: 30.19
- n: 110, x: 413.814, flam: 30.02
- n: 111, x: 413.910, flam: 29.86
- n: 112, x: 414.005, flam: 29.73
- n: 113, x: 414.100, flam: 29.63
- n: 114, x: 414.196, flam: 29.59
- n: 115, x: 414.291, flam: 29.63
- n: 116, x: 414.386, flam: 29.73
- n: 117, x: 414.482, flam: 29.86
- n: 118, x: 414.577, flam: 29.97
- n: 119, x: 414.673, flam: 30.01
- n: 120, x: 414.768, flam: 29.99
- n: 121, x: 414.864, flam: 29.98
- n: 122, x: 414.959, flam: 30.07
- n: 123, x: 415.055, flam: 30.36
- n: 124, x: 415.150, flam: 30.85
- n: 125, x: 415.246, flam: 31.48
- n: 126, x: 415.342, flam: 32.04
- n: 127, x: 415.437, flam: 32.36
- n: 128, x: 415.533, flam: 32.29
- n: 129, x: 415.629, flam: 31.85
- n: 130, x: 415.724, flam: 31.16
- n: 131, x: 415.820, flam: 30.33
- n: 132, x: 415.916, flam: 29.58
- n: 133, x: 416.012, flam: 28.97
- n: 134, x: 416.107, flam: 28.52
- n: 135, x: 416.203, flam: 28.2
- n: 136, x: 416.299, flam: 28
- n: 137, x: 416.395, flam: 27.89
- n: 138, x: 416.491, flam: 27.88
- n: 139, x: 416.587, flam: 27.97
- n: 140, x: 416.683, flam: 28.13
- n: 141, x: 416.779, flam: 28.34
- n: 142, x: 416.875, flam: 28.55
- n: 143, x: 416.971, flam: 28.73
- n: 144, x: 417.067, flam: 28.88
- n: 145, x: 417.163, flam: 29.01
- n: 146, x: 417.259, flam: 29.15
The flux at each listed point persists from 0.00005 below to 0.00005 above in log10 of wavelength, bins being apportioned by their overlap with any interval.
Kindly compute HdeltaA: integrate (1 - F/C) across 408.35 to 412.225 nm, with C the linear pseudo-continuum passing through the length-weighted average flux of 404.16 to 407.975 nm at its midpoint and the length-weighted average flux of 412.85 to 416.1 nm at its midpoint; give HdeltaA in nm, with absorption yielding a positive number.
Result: -0.165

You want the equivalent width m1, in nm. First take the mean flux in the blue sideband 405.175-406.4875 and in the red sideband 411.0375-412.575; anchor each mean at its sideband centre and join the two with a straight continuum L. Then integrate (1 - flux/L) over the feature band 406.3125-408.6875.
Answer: -0.04 nm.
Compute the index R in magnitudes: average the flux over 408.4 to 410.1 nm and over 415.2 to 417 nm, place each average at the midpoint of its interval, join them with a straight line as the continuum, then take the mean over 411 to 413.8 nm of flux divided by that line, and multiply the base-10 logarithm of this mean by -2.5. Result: -0.05 mag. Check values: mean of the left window 31.9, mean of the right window 29.6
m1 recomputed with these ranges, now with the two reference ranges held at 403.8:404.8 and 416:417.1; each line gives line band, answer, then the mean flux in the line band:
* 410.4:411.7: -0.12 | 31.8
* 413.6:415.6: -0.13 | 30.4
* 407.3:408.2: -0.05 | 31.4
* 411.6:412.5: -0.11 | 32.6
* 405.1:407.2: -0.04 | 30.4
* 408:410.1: -0.18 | 32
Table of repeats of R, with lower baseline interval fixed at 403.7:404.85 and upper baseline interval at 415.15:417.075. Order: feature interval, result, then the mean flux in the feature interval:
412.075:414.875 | -0.064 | 31.5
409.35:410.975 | -0.075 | 32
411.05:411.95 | -0.067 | 31.7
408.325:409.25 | -0.067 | 31.8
